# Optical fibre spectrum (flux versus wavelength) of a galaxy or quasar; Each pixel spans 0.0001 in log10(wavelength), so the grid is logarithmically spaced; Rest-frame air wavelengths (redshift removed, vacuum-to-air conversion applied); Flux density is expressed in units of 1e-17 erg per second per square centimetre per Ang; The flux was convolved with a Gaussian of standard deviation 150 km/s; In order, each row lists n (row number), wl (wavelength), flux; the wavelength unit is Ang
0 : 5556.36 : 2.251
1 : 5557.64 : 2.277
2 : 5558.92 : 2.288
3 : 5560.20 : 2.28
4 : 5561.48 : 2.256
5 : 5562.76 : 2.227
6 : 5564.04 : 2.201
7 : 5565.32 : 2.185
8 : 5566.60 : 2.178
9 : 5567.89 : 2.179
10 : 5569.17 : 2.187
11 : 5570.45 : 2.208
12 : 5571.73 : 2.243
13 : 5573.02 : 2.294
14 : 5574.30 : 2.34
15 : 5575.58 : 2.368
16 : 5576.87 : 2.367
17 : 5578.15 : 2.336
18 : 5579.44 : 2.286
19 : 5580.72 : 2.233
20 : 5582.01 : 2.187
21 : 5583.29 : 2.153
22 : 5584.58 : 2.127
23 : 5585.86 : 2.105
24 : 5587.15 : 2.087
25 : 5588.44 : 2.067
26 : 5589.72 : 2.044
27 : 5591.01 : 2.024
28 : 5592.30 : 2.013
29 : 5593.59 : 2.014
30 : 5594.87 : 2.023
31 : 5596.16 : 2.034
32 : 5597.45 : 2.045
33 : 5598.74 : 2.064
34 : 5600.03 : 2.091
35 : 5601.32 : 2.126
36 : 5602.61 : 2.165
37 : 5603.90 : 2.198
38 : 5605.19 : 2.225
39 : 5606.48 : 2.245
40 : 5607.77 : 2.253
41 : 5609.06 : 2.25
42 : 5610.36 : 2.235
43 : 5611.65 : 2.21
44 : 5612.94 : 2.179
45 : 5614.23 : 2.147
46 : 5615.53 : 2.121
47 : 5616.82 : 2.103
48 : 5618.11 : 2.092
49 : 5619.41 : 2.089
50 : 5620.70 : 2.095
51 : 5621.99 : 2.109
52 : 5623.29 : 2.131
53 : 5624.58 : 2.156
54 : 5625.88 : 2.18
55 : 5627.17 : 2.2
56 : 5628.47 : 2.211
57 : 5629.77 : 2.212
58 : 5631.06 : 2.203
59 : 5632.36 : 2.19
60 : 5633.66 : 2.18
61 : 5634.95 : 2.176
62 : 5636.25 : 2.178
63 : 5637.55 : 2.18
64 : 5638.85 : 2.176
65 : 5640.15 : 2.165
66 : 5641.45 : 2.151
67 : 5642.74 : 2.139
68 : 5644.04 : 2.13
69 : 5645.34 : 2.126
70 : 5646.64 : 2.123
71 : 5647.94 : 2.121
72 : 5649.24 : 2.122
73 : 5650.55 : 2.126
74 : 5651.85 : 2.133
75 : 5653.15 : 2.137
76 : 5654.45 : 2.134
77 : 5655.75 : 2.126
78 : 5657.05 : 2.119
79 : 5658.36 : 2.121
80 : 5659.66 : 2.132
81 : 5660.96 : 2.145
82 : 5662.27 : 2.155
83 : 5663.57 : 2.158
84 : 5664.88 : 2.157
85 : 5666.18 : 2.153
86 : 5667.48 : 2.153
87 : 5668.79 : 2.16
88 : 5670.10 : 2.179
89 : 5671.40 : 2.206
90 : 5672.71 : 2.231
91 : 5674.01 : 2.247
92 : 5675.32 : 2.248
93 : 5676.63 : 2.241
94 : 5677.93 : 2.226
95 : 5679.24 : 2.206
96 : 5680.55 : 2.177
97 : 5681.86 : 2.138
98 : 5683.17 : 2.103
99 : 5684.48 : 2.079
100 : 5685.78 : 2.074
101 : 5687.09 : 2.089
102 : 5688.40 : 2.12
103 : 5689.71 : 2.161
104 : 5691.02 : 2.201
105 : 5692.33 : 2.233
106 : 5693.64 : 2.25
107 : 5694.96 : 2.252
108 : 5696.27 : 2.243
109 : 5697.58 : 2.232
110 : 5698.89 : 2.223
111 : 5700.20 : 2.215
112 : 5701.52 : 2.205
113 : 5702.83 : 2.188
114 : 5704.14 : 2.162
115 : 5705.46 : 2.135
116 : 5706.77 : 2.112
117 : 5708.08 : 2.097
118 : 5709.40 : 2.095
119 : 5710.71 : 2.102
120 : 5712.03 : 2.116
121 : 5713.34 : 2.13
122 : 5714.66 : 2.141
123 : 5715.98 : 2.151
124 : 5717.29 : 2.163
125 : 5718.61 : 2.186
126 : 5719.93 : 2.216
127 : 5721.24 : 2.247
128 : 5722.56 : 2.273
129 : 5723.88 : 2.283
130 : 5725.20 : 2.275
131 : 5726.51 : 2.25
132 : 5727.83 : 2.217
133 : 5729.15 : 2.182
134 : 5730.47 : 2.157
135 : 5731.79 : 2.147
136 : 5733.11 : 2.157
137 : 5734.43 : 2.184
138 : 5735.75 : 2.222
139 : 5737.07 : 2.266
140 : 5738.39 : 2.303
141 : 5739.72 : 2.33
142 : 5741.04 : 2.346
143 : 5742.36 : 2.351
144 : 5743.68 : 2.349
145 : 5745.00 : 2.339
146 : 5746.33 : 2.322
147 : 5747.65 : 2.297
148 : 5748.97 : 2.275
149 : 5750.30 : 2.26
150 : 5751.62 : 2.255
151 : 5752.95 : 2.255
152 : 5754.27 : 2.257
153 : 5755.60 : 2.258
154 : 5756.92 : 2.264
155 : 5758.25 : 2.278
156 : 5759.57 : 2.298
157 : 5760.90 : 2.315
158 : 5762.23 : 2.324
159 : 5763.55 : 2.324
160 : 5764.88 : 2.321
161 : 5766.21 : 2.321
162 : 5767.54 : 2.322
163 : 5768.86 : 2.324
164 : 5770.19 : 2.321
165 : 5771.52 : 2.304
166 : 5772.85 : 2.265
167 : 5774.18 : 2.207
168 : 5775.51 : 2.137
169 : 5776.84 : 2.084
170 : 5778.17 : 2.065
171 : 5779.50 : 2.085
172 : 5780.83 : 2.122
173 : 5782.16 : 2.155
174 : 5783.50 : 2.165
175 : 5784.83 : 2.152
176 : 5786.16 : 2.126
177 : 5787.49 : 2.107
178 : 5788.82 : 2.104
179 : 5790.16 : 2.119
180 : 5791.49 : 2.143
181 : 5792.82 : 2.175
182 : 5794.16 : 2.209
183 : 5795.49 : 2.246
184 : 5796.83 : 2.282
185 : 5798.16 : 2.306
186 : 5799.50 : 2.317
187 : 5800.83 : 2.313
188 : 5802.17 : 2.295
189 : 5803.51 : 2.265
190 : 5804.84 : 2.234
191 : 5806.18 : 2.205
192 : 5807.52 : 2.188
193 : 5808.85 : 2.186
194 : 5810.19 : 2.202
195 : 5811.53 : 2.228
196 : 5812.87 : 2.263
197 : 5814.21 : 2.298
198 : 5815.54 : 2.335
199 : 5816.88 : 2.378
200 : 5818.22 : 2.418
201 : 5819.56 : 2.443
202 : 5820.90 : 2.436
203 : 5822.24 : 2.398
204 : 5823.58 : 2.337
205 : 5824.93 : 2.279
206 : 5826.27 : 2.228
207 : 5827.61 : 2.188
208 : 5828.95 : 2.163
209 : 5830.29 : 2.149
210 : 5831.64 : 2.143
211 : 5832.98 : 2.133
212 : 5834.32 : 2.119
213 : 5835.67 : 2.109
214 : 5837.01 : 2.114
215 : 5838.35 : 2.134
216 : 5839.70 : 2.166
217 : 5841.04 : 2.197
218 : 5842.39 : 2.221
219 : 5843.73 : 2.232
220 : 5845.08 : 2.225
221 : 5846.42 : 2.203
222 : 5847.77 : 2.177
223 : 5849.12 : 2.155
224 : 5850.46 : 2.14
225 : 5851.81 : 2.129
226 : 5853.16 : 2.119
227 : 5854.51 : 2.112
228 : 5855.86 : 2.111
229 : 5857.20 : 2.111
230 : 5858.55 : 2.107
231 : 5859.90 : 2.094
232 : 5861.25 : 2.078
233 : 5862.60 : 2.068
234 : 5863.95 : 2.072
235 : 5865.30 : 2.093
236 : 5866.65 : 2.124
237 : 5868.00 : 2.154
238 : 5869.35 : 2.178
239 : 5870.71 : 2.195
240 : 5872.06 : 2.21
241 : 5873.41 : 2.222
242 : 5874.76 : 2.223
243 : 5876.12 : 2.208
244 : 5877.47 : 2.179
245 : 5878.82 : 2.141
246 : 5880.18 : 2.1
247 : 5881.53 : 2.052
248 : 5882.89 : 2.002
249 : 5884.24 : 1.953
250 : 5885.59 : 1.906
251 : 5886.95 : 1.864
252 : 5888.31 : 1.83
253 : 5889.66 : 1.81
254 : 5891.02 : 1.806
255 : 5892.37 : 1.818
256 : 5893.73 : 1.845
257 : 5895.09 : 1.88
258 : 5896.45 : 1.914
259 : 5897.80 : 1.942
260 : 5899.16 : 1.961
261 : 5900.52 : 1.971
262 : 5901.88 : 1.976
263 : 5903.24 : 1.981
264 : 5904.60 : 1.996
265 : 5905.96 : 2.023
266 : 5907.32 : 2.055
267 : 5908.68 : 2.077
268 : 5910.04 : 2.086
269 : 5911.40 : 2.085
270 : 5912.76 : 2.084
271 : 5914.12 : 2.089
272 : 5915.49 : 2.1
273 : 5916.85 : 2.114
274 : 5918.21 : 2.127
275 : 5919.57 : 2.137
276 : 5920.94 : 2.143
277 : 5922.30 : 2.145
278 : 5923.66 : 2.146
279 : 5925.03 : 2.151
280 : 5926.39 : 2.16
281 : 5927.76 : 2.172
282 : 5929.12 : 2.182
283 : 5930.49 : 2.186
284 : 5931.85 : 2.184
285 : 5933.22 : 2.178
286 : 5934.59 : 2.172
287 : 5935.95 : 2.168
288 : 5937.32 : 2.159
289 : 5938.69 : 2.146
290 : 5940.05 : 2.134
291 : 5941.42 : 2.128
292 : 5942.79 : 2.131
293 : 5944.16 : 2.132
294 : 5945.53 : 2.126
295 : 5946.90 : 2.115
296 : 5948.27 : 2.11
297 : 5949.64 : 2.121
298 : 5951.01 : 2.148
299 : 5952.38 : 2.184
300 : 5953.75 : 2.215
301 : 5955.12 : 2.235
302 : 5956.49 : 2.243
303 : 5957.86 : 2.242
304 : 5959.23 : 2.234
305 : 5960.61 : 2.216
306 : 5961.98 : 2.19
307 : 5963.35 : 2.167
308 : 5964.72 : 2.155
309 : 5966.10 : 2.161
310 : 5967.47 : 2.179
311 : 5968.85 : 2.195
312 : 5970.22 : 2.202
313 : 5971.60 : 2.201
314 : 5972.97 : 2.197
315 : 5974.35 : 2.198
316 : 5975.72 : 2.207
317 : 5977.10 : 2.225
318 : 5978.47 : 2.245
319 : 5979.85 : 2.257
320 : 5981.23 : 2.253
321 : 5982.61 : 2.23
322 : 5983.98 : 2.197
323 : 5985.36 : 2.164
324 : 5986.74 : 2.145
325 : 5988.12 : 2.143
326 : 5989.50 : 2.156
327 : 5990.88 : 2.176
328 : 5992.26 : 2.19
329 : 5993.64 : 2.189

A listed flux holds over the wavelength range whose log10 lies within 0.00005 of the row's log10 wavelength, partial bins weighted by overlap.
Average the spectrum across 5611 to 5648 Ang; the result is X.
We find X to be 2.16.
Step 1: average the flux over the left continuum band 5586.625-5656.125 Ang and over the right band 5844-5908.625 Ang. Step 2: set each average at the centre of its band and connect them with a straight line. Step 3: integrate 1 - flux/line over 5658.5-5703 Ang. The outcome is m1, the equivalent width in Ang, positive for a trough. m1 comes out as -1.31 Ang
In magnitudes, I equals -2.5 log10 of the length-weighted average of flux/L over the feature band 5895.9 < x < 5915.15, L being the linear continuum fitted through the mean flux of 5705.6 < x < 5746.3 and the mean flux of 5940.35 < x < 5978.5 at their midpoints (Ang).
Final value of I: 0.09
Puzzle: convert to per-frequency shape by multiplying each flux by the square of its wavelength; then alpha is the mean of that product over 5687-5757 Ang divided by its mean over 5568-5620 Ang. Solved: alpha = 1.07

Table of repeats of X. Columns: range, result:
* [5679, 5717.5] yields 2.16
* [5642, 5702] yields 2.17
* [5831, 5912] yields 2.07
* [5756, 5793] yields 2.21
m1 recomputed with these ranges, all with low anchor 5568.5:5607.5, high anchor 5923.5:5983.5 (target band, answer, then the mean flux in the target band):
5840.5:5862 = 0.3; 2.15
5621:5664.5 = 0.3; 2.15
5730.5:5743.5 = -0.5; 2.25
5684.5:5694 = 0.1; 2.16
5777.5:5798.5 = 0.2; 2.16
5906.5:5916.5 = 0.4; 2.08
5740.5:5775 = -2.0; 2.3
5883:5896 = 1.9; 1.86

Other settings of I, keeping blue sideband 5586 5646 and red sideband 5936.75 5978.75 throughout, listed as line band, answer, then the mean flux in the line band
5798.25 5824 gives -0.07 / 2.3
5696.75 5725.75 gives -0.01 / 2.18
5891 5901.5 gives 0.14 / 1.9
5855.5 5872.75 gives 0.02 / 2.12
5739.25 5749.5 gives -0.08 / 2.33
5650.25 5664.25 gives 0.00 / 2.14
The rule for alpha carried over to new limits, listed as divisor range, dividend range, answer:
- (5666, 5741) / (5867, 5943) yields 1.01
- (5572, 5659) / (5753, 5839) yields 1.10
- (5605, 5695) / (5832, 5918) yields 1.04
